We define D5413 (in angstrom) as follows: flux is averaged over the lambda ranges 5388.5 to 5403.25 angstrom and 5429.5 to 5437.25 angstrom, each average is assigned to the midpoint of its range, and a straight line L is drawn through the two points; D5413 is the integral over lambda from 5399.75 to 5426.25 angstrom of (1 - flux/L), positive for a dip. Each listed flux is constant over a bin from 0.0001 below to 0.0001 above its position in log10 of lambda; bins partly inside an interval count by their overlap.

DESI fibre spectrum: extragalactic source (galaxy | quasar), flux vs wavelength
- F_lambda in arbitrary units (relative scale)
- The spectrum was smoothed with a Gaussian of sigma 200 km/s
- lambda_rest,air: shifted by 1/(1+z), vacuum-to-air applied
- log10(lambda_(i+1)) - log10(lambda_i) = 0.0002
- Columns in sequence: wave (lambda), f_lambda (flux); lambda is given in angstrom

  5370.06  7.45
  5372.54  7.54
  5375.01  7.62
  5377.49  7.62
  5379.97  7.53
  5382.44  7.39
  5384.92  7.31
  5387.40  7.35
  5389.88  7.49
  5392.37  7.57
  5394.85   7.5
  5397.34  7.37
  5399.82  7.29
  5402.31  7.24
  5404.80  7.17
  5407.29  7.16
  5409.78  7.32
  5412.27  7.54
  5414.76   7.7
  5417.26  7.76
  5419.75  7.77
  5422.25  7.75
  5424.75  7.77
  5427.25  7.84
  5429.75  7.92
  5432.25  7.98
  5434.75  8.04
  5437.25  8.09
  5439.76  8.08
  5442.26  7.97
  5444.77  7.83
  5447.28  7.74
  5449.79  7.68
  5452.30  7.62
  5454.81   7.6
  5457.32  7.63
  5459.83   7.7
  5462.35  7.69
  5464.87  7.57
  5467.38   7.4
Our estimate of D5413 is 0.61 angstrom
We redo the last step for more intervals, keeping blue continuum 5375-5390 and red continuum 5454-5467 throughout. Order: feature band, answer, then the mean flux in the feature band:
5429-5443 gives -0.8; 8.02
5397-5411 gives 0.5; 7.25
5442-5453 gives -0.2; 7.75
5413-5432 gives -0.6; 7.79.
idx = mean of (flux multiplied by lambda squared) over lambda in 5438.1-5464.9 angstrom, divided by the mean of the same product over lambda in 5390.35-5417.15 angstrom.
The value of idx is 1.07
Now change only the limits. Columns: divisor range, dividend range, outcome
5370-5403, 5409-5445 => 1.07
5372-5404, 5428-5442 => 1.10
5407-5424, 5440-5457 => 1.03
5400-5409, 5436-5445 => 1.13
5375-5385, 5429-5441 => 1.09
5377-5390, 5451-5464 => 1.06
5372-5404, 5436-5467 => 1.07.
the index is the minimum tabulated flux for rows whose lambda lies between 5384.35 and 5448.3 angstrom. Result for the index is 7.16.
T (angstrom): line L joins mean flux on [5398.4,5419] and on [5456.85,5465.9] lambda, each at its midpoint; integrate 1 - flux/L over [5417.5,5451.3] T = -1.6 angstrom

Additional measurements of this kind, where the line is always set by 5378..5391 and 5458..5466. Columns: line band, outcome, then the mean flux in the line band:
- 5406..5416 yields 0.1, 7.43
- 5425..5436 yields -0.5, 7.93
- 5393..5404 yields 0.2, 7.36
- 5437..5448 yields -0.5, 7.93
